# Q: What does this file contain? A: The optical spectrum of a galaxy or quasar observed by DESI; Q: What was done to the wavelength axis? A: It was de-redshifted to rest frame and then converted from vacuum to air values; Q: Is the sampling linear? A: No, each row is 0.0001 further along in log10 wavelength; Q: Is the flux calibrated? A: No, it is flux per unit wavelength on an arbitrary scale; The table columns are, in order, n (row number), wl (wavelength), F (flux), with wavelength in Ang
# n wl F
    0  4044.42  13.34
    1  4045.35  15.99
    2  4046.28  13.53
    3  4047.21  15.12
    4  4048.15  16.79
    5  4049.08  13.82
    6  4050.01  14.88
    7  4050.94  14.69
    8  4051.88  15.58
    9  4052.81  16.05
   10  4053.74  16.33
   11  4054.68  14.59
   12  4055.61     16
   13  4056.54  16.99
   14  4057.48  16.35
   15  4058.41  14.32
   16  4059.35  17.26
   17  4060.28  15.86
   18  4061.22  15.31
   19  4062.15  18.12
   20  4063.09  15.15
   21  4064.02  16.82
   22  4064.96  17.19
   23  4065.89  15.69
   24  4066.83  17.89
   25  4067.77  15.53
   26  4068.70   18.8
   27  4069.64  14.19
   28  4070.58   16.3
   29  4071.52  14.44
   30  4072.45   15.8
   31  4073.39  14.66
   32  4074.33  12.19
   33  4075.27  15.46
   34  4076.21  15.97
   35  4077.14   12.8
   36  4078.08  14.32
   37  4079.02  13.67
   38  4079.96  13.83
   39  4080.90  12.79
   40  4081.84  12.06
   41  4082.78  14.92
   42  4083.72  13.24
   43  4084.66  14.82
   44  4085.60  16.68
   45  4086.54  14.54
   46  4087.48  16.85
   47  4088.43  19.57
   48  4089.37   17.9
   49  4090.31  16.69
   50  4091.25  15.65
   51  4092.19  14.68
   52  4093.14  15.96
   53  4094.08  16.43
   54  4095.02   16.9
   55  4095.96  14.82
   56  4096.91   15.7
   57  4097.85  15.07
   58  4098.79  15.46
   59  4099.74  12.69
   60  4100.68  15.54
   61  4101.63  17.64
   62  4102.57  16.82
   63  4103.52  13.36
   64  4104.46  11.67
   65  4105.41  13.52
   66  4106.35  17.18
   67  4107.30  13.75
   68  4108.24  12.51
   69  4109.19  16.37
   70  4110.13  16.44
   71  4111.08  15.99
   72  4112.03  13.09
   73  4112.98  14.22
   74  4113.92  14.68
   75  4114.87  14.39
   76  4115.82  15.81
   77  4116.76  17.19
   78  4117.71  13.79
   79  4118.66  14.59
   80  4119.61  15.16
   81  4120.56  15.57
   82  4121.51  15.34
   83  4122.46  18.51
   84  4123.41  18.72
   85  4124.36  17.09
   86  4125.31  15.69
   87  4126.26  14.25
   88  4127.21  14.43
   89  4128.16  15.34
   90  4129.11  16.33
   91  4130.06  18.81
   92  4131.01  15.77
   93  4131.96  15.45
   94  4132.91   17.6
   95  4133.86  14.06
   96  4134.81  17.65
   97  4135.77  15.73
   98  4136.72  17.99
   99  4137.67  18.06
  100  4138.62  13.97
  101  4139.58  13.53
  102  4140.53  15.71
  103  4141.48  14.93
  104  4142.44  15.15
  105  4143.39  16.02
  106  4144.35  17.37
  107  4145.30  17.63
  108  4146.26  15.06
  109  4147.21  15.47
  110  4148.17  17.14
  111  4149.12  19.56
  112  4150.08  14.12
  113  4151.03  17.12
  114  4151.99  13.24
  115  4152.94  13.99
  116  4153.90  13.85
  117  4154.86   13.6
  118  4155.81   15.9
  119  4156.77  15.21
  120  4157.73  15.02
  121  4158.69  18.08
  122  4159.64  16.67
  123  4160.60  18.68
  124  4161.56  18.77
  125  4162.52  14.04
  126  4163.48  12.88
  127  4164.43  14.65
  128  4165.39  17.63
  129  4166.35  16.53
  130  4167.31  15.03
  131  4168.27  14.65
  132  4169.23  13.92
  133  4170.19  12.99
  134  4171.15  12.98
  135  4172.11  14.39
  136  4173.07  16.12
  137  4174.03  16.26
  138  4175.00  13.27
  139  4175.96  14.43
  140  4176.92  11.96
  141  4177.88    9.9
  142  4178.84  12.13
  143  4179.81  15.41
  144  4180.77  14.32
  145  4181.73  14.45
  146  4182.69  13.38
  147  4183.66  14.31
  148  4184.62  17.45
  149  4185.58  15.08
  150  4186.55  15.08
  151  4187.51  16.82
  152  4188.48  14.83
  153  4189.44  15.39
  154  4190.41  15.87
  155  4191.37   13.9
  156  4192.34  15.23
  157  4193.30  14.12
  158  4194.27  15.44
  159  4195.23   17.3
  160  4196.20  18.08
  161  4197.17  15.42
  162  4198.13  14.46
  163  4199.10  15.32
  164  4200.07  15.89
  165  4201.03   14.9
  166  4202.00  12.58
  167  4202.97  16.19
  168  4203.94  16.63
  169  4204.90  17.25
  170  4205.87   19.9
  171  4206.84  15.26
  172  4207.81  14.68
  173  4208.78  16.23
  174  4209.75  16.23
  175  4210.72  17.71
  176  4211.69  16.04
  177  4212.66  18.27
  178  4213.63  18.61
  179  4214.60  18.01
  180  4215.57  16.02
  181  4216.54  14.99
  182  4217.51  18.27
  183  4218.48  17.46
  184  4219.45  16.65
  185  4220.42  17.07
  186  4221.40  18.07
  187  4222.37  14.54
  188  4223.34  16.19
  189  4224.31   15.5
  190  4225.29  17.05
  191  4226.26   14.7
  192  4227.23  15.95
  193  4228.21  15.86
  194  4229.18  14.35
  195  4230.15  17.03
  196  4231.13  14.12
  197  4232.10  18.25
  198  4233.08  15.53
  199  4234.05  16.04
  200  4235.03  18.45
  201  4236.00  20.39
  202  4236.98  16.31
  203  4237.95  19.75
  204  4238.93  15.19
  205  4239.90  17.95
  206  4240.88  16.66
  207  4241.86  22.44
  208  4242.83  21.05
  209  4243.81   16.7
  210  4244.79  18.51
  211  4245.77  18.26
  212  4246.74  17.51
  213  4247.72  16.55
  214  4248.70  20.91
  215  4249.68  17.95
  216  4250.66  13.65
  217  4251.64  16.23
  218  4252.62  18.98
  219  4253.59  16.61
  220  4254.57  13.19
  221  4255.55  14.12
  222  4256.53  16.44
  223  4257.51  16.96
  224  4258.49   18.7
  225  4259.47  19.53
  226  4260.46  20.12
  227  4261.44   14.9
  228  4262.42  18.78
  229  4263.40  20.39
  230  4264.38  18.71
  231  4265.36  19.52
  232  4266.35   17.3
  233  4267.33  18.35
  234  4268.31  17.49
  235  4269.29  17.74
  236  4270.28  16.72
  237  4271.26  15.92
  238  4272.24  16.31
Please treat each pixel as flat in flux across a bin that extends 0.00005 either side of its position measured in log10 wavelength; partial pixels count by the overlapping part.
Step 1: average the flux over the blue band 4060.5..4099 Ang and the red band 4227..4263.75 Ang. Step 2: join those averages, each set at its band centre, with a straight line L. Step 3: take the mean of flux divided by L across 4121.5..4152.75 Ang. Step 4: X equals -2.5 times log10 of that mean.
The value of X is 0.000 mag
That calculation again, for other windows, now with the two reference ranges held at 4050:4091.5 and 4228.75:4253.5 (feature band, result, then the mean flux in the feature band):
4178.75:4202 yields 0.119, 15.2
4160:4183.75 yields 0.152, 14.5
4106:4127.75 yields 0.046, 15.4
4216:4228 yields 0.062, 16.4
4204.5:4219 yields 0.013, 17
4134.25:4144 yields 0.032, 15.9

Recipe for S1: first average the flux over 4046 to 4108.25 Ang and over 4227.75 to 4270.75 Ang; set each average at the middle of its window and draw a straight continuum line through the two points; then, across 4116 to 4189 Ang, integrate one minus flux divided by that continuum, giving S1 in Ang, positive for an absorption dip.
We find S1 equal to 3.8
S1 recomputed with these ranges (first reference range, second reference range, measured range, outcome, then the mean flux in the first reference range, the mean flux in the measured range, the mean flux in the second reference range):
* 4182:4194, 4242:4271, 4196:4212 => -0.3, 15.1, 16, 17.7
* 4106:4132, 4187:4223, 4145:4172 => 0.7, 15.6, 15.5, 16.2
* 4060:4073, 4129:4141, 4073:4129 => 3.6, 16.2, 15.2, 16.2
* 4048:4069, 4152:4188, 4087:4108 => 0.1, 16.1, 15.6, 14.8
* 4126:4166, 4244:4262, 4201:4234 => 0.7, 15.9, 16.4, 17.2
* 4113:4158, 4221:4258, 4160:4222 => 3.2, 15.8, 15.6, 16.9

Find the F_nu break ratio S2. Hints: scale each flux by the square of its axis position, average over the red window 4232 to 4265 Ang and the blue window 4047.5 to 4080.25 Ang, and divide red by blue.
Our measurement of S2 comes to 1.25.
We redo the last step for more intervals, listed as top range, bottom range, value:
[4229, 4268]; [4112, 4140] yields 1.18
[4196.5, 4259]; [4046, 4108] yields 1.17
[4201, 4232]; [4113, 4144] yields 1.08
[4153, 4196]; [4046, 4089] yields 1.02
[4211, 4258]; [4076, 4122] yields 1.20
